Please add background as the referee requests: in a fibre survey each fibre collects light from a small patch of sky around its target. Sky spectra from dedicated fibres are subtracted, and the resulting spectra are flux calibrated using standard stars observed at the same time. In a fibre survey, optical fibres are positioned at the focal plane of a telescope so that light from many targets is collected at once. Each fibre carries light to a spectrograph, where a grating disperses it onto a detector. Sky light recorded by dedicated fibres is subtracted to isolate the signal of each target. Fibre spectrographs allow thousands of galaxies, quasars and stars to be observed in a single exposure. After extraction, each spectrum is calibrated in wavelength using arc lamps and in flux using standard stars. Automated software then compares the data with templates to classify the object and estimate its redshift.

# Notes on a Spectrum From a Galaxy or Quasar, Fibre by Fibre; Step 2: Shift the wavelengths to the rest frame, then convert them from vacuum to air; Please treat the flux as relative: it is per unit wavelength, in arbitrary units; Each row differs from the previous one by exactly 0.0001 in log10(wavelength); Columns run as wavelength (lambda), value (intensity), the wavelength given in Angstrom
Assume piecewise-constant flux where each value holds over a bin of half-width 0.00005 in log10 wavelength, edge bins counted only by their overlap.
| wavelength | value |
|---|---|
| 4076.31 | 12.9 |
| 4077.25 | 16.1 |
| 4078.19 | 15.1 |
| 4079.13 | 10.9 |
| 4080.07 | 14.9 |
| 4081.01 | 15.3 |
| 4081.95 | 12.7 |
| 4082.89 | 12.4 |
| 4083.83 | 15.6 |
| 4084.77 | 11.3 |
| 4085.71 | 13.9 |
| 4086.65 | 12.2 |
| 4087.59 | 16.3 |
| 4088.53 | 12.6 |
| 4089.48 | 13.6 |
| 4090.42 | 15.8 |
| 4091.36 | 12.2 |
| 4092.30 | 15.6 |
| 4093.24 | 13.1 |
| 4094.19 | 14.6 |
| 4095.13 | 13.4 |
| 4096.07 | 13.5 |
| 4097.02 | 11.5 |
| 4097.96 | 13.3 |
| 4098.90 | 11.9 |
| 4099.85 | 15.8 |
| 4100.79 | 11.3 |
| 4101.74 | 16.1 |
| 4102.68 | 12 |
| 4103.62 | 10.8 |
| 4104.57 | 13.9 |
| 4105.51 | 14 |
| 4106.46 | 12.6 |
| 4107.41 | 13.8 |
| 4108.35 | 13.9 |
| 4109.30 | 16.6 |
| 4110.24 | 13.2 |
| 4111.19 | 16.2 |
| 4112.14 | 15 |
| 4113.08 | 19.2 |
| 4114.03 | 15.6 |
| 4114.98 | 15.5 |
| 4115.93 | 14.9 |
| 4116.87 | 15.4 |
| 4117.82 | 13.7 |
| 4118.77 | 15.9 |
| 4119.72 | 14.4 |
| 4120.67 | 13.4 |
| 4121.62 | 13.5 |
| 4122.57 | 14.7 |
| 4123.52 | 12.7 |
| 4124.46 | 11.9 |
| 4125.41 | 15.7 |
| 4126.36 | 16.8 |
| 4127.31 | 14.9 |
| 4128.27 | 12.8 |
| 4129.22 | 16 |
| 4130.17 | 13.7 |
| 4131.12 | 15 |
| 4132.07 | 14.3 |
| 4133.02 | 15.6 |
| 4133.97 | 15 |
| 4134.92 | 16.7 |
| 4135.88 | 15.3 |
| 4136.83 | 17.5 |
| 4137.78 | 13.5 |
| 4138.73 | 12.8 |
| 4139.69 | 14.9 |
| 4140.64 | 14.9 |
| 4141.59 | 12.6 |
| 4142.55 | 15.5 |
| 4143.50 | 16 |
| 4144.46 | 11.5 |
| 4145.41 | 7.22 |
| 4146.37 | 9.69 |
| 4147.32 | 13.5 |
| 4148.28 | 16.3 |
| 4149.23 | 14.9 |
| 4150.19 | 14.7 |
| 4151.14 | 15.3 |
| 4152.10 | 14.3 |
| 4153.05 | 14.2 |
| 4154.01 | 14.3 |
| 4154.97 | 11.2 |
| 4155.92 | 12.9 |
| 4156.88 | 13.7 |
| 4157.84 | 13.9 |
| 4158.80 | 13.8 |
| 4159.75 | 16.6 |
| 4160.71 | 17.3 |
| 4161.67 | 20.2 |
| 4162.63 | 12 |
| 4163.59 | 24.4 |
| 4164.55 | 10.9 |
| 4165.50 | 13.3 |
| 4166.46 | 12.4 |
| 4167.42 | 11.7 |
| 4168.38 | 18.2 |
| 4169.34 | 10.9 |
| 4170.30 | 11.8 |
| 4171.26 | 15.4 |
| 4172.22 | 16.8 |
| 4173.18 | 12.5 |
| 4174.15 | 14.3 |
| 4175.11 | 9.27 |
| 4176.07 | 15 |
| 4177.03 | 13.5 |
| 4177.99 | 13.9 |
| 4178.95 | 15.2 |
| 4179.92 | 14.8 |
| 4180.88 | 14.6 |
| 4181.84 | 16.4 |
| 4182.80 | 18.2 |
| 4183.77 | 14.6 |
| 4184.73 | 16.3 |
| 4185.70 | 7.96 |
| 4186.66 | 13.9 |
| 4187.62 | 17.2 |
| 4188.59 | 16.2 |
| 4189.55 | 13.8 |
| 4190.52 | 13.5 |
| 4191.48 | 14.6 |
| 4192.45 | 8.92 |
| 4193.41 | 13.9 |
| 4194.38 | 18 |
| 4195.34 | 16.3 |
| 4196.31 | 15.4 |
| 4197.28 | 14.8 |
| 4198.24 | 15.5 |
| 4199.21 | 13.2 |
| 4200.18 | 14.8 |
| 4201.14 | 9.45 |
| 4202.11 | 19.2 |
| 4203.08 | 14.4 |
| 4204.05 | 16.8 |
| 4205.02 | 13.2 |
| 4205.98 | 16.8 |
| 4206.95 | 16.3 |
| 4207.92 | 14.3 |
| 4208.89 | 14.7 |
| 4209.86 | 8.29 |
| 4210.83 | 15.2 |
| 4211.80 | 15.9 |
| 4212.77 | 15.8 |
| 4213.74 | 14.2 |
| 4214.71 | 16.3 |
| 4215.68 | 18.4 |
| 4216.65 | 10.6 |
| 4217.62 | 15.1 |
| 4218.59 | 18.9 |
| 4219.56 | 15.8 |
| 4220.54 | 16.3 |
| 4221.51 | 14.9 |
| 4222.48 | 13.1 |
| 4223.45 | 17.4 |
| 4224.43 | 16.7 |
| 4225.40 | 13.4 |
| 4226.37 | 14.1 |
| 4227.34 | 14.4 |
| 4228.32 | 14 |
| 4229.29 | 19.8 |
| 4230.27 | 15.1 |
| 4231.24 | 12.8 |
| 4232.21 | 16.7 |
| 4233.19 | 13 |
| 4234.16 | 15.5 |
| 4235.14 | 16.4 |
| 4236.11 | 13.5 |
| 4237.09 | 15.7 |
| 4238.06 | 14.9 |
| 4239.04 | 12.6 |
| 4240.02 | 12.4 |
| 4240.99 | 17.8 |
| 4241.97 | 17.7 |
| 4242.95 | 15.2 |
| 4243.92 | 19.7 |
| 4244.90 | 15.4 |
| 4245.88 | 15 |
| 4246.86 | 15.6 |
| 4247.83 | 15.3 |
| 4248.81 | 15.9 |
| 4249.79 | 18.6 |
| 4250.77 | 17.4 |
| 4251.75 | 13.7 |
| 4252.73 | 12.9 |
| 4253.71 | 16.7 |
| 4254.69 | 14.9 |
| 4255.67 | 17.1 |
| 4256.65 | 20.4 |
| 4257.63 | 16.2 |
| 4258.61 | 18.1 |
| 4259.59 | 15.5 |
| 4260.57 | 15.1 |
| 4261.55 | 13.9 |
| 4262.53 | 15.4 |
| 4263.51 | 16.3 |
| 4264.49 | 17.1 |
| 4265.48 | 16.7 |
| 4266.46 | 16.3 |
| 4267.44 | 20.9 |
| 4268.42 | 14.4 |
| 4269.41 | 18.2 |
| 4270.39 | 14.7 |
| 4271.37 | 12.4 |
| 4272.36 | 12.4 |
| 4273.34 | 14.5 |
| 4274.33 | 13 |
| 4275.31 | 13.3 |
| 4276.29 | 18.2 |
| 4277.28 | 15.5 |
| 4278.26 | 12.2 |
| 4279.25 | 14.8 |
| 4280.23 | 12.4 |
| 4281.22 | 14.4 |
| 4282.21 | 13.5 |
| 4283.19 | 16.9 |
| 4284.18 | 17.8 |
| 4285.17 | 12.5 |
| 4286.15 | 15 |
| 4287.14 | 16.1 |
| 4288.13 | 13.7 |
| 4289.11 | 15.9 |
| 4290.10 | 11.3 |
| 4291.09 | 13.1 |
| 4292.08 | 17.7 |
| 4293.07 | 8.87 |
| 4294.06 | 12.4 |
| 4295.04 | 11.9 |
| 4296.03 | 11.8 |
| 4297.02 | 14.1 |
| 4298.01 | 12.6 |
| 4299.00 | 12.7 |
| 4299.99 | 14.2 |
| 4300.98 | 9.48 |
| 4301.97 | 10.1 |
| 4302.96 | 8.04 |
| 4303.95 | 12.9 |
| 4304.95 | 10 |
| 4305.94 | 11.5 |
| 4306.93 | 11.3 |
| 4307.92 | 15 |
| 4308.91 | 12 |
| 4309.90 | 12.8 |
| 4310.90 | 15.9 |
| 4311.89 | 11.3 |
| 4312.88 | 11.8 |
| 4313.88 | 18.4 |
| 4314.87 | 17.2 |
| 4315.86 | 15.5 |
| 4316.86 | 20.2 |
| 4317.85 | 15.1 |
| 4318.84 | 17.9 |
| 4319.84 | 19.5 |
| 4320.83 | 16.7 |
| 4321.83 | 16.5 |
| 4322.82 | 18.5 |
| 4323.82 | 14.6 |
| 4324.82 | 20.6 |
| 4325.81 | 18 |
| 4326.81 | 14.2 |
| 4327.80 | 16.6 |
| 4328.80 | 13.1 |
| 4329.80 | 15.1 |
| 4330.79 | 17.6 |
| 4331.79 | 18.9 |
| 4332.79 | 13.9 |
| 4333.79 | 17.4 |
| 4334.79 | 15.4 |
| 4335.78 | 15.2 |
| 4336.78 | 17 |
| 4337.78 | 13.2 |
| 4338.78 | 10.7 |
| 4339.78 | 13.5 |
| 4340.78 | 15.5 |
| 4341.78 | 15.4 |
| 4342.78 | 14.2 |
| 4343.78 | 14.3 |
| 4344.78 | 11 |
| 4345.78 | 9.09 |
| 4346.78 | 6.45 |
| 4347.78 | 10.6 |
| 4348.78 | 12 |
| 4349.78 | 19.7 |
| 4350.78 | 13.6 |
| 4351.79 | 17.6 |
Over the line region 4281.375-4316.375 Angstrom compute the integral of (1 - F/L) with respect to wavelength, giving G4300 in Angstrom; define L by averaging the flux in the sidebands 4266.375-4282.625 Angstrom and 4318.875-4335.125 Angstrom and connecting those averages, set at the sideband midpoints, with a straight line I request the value 5.2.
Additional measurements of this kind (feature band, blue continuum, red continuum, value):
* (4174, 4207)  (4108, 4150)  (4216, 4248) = 1.0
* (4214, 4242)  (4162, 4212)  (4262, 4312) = -2.1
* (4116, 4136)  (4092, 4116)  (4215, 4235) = -0.4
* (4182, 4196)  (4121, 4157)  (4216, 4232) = 0.2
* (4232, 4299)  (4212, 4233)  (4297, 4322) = -1.8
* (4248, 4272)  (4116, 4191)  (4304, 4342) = -1.9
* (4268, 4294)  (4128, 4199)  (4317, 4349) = 0.9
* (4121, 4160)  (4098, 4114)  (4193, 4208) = 1.1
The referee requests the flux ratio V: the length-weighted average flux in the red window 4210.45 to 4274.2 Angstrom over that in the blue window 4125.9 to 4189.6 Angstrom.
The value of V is 1.08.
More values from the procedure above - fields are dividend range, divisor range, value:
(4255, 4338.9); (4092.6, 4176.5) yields 1.04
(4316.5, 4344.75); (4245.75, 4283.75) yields 1.02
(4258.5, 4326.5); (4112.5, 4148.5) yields 1.01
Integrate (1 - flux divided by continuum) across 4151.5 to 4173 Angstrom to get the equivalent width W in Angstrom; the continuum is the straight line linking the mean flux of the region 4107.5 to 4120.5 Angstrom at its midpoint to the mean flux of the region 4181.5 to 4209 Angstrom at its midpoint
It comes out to 0.6 Angstrom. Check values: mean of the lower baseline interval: 15.3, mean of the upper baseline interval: 14.8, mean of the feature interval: 14.5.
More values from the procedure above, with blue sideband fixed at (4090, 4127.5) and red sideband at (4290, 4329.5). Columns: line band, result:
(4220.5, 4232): -0.79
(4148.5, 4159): 0.15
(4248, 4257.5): -1.46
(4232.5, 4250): -1.66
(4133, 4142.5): -0.45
